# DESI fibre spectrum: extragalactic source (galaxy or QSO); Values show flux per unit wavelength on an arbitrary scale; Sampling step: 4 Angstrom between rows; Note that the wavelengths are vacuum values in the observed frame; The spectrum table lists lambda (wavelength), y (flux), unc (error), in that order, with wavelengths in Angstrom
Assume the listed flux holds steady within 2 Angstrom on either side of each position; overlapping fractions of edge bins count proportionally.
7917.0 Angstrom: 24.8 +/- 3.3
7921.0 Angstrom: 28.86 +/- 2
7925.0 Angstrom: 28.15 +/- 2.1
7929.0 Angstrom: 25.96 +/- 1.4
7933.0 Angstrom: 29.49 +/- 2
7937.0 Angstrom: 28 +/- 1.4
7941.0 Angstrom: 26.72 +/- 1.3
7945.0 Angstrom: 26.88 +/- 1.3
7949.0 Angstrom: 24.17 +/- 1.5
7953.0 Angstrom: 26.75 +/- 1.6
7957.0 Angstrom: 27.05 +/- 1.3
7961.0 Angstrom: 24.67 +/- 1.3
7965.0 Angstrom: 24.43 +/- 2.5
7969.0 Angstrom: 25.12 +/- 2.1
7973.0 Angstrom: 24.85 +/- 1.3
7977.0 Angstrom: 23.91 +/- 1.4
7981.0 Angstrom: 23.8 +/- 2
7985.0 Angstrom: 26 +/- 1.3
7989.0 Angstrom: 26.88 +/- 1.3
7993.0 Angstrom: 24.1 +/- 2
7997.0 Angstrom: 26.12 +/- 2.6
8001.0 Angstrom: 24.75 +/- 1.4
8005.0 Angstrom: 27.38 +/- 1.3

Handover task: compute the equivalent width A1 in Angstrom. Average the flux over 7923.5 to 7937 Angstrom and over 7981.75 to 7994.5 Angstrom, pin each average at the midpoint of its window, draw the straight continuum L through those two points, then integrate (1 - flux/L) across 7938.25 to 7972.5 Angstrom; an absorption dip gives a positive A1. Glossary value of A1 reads 1.4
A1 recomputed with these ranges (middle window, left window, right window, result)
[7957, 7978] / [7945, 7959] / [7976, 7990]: 0.62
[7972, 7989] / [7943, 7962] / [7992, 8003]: 0.34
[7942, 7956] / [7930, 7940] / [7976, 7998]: 0.69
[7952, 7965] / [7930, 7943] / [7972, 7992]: 0.34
